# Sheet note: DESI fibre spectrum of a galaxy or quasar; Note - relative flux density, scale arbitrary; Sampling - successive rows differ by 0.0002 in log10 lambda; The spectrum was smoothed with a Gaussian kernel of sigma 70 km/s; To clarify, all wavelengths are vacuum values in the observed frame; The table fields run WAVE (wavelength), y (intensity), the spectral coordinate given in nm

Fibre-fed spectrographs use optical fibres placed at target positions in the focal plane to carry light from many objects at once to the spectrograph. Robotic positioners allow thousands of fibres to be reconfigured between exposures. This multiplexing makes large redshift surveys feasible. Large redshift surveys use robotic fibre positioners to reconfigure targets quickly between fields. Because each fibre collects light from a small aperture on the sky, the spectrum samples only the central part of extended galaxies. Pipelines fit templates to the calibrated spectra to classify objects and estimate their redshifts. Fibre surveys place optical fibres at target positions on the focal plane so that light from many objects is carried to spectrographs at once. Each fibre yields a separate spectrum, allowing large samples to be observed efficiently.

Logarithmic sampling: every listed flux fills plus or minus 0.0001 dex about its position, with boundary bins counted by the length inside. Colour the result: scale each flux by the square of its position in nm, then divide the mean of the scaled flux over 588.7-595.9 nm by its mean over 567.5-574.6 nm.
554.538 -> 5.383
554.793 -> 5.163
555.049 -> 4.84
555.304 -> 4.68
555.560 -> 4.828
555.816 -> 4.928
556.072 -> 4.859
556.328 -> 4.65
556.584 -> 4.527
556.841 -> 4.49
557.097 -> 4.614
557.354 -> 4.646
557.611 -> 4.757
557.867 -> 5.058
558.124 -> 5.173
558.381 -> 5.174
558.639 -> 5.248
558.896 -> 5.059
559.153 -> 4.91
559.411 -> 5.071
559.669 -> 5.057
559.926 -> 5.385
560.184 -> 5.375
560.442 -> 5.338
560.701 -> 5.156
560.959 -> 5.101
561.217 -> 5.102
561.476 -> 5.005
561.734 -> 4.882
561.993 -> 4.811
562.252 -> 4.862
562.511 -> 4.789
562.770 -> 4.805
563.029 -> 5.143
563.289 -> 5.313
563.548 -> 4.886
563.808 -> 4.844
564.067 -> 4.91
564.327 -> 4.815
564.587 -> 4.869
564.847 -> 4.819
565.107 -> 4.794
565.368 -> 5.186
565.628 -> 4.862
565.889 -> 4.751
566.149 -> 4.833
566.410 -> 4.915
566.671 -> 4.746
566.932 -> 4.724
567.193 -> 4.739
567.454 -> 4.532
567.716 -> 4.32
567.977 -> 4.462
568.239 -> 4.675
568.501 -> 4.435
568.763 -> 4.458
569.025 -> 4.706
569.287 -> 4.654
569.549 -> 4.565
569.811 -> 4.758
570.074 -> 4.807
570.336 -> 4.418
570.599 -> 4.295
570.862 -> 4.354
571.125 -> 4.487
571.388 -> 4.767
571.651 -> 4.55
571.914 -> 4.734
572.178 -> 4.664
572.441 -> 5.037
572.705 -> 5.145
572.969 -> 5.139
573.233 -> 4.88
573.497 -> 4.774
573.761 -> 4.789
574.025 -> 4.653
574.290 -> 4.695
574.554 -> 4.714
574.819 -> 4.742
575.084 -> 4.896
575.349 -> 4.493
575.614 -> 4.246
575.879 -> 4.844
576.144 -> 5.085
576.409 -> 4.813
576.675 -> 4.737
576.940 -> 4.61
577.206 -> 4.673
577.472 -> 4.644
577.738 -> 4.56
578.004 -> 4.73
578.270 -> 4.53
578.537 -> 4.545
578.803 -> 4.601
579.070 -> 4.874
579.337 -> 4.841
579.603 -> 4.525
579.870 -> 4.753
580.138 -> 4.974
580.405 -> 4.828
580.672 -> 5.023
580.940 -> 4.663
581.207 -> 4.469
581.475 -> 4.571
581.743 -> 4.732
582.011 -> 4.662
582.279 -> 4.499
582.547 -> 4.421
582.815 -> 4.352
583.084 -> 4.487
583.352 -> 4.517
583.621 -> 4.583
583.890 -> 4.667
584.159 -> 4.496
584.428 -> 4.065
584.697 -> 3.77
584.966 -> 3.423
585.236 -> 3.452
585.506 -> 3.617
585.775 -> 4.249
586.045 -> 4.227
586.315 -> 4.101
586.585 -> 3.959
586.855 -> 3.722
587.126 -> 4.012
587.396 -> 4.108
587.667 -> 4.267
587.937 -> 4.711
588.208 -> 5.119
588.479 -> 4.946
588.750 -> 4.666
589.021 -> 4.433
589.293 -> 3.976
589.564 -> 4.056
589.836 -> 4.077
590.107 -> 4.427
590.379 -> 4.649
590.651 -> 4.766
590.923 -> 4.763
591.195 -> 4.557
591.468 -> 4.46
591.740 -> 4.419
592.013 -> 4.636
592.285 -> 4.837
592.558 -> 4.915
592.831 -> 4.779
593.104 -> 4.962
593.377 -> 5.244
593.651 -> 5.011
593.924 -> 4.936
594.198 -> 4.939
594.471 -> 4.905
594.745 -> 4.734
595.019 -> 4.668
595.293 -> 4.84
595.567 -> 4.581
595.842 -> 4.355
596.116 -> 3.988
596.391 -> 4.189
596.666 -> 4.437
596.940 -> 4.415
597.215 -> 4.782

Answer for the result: 1.1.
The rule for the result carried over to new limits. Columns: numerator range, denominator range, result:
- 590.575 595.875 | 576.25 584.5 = 1.08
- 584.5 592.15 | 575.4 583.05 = 0.94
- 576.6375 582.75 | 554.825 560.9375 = 1.02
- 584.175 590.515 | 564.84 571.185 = 0.96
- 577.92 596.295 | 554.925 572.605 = 1.01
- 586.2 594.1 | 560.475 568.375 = 1.02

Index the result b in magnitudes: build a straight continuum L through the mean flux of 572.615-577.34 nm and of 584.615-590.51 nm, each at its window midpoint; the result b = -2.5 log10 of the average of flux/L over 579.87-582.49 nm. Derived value -0.053 mag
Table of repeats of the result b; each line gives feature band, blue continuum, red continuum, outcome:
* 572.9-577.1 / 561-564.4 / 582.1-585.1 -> -0.04 mag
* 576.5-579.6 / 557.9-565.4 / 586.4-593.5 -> 0.02 mag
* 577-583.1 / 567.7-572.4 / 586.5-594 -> -0.02 mag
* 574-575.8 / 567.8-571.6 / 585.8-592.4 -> -0.03 mag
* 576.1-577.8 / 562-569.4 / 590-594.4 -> 0.01 mag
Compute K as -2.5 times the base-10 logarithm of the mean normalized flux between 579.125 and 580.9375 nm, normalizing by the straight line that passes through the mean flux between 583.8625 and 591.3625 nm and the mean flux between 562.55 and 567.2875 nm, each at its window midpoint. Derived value -0.08 mag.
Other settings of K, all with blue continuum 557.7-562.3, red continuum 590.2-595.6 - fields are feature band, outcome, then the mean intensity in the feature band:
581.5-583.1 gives 0.08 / 4.53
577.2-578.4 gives 0.07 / 4.62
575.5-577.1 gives 0.05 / 4.73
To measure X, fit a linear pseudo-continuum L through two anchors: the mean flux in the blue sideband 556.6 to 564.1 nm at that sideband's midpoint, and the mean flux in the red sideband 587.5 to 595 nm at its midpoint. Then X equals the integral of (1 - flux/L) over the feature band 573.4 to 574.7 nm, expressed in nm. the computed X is 0.03 nm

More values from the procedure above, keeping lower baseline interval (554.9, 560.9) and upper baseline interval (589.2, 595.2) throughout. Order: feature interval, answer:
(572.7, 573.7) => -0.03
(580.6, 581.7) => 0.02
